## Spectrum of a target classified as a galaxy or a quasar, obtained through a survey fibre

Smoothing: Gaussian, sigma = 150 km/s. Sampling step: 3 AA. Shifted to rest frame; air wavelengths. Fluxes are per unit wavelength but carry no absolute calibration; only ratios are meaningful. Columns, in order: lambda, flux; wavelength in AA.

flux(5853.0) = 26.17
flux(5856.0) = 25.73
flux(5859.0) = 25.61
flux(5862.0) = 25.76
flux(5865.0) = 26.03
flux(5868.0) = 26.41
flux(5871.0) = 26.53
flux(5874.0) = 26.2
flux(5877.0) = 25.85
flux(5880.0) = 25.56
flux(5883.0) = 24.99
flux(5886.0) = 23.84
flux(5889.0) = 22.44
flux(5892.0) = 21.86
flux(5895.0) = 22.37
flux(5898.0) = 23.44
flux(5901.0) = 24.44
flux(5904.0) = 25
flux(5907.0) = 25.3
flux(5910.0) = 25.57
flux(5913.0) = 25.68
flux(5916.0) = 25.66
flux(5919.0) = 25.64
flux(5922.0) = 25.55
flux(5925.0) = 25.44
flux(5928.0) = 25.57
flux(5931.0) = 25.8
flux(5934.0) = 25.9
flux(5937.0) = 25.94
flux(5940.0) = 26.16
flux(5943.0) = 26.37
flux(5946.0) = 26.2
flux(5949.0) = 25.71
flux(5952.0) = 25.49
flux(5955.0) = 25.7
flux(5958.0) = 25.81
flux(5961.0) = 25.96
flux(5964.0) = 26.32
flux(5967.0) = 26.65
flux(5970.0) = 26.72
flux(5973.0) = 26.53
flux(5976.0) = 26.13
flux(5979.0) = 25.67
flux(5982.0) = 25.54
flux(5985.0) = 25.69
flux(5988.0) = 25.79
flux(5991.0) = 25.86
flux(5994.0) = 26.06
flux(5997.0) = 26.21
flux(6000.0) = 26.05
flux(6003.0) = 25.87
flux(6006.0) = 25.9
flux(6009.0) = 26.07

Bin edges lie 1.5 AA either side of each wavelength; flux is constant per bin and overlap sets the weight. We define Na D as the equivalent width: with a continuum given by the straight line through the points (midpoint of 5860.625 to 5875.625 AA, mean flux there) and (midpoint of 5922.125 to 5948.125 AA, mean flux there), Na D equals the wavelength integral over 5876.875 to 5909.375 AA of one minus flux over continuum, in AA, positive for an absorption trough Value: 2.5 AA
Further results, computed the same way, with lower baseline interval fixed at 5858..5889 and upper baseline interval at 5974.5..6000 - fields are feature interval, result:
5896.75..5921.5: 0.49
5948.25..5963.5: 0.00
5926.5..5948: -0.22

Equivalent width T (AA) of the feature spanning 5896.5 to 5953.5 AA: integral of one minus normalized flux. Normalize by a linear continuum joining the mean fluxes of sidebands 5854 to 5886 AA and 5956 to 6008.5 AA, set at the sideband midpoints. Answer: 0.85 AA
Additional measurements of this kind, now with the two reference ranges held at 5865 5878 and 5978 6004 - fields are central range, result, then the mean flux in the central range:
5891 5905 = 1.5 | 23.4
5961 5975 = -0.3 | 26.5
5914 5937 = 0.4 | 25.7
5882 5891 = 0.9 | 23.6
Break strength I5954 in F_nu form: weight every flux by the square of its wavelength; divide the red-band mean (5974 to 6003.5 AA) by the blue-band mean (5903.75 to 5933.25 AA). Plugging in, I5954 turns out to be 1.0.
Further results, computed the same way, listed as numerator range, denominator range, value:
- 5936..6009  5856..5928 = 1.07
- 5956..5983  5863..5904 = 1.09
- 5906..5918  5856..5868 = 1.01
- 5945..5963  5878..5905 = 1.11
